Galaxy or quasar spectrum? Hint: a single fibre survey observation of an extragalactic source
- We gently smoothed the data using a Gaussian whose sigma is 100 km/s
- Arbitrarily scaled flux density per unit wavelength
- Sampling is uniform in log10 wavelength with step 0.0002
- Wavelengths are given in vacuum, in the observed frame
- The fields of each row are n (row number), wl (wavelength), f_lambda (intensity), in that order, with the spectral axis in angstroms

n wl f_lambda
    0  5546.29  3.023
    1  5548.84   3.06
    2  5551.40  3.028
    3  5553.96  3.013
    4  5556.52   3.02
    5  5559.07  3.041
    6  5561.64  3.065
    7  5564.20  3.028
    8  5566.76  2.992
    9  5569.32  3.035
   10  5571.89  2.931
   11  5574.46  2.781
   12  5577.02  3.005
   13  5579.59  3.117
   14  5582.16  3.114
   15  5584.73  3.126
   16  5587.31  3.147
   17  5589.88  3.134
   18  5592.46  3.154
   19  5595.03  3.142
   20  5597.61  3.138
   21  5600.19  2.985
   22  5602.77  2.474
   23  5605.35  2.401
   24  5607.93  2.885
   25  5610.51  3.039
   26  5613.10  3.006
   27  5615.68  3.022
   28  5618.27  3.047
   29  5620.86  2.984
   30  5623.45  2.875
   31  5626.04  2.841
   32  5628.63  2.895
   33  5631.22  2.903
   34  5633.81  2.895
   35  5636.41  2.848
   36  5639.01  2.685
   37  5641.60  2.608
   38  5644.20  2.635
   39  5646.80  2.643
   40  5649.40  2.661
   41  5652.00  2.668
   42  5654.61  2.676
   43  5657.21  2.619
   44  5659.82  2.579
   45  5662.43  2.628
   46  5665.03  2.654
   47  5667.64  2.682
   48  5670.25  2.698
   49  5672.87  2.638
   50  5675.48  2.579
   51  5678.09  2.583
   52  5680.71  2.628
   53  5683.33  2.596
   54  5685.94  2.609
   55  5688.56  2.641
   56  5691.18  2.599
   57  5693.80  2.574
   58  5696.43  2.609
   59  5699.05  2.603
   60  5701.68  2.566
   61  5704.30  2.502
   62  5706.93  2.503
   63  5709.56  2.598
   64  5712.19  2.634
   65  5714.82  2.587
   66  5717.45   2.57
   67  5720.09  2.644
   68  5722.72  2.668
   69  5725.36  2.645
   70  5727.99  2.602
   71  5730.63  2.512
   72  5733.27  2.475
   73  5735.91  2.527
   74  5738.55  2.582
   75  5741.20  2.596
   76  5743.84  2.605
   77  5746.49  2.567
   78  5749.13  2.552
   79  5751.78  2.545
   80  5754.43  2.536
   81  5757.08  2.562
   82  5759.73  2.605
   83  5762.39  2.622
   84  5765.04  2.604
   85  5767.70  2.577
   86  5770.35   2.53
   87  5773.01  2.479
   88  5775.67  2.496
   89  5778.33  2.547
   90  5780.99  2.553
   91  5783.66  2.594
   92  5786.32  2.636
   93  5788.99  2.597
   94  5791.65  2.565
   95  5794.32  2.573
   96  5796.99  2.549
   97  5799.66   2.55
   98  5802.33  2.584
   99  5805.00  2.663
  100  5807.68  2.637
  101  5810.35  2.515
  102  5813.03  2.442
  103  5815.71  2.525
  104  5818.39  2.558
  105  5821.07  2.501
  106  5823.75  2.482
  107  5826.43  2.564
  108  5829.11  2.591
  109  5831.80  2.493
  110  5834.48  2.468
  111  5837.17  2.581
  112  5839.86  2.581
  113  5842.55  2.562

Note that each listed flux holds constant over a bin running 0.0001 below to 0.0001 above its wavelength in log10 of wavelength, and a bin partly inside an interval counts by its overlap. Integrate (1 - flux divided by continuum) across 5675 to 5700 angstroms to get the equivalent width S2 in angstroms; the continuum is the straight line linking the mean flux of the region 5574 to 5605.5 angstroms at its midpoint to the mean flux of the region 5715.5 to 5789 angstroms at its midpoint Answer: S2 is 1.3 angstroms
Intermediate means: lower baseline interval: 3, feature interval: 2.6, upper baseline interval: 2.57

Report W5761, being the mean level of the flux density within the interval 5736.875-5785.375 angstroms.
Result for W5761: 2.56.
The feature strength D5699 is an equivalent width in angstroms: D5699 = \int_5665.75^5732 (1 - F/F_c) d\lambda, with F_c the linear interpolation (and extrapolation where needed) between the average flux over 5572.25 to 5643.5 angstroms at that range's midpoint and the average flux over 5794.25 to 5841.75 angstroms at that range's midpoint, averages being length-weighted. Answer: 3.9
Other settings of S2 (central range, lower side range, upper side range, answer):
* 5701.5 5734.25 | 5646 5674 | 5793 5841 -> 0.4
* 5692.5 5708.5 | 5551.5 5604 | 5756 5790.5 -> 1.0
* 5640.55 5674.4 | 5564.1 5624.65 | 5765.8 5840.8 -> 2.4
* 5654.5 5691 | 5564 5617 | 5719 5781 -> 1.9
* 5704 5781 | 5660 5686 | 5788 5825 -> 0.6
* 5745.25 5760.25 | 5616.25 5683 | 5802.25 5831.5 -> 0.3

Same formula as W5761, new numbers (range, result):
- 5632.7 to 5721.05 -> 2.63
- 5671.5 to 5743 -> 2.59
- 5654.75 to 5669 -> 2.64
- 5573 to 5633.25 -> 2.96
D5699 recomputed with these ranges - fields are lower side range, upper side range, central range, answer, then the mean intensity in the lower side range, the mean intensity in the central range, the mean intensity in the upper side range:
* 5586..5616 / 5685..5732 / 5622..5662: 1.22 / 2.96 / 2.73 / 2.59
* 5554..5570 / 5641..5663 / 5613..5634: -1.36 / 3.03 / 2.94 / 2.64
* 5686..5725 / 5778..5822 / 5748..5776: 0.21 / 2.59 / 2.56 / 2.56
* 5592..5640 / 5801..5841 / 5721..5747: 1.14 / 2.9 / 2.58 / 2.55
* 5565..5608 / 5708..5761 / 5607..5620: -0.44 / 2.98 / 3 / 2.58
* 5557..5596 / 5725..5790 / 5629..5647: 0.80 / 3.05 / 2.76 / 2.56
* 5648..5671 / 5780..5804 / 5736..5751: 0.18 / 2.65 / 2.57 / 2.58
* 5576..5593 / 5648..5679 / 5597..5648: 0.84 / 3.11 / 2.84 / 2.64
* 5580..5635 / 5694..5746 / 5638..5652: 0.93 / 2.96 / 2.65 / 2.58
